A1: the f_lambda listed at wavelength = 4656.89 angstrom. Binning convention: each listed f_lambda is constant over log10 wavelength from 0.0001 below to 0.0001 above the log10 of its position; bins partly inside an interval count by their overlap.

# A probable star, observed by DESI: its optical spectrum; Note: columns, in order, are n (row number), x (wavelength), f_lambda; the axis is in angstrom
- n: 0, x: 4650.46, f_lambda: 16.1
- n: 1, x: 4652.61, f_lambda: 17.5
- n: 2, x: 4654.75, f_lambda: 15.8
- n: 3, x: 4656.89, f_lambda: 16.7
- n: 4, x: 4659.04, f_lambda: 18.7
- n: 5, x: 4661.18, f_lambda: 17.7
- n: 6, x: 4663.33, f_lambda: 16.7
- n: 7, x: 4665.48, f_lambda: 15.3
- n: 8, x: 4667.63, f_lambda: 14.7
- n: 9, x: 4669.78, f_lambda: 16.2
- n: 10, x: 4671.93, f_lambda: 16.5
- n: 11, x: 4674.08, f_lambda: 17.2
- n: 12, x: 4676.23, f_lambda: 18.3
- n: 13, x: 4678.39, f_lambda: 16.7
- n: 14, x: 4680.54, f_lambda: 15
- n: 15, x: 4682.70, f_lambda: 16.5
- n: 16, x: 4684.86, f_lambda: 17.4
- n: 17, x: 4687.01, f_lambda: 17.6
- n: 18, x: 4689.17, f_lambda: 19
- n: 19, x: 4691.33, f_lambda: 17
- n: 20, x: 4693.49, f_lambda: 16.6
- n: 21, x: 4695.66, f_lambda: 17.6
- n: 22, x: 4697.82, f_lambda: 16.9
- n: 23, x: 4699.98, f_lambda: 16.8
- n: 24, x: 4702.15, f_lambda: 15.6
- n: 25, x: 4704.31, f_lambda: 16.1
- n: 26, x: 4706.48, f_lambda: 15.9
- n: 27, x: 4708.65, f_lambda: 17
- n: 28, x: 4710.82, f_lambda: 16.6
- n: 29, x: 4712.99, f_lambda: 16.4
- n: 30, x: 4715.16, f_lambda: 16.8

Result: 16.7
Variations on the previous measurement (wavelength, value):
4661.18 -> 17.7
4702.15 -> 15.6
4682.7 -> 16.5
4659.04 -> 18.7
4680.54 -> 15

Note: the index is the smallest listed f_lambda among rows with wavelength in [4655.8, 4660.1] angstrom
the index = 16.7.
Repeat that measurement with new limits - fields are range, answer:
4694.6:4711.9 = 15.6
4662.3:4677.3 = 14.7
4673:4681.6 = 15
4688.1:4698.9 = 16.6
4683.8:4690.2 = 17.4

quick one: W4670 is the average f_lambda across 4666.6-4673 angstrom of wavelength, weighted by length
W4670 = 15.8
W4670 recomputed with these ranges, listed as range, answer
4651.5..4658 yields 16.7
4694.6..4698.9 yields 17.3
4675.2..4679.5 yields 17.5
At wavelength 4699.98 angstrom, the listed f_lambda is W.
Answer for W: 16.8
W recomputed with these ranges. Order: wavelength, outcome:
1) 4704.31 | 16.1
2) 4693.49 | 16.6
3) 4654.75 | 15.8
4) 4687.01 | 17.6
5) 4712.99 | 16.4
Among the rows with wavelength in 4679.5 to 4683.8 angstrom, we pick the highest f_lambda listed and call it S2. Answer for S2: 16.5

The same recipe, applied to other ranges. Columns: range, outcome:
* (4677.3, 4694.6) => 19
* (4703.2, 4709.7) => 17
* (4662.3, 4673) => 16.7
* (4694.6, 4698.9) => 17.6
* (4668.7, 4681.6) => 18.3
